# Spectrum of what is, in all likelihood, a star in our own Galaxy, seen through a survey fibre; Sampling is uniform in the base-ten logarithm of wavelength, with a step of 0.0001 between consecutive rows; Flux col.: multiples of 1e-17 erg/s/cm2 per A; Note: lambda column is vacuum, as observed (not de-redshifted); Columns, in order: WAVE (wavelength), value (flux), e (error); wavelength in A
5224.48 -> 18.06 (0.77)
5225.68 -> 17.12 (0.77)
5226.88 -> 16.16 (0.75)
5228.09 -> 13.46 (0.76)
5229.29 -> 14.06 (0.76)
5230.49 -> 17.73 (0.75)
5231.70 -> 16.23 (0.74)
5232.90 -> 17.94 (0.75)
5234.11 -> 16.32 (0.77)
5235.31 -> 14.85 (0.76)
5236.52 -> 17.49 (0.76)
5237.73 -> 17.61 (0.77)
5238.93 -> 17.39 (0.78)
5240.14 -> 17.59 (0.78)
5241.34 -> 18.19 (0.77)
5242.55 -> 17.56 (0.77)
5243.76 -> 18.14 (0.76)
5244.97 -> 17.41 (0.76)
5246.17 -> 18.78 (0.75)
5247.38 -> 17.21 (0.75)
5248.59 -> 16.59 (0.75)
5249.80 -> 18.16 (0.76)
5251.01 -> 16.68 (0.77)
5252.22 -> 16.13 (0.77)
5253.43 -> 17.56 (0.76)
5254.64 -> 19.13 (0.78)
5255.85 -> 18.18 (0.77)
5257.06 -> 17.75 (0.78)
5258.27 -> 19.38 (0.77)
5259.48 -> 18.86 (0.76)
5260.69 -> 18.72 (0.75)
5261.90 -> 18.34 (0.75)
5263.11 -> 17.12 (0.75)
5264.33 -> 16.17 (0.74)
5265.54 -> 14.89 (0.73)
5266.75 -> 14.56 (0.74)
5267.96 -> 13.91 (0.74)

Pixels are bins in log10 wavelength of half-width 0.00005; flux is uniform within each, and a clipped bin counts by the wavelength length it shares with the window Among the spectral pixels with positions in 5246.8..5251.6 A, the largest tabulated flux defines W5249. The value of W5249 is 18.16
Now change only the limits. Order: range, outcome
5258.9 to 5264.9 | 18.86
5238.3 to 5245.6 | 18.19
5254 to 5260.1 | 19.38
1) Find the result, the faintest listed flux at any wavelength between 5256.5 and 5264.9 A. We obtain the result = 16.17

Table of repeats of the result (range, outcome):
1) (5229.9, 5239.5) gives 14.85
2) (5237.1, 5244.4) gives 17.39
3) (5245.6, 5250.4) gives 16.59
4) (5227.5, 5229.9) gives 13.46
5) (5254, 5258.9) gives 17.75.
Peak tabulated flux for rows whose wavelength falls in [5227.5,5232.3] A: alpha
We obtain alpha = 17.73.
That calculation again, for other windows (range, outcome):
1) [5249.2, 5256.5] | 19.13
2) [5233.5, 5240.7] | 17.61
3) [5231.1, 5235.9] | 17.94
